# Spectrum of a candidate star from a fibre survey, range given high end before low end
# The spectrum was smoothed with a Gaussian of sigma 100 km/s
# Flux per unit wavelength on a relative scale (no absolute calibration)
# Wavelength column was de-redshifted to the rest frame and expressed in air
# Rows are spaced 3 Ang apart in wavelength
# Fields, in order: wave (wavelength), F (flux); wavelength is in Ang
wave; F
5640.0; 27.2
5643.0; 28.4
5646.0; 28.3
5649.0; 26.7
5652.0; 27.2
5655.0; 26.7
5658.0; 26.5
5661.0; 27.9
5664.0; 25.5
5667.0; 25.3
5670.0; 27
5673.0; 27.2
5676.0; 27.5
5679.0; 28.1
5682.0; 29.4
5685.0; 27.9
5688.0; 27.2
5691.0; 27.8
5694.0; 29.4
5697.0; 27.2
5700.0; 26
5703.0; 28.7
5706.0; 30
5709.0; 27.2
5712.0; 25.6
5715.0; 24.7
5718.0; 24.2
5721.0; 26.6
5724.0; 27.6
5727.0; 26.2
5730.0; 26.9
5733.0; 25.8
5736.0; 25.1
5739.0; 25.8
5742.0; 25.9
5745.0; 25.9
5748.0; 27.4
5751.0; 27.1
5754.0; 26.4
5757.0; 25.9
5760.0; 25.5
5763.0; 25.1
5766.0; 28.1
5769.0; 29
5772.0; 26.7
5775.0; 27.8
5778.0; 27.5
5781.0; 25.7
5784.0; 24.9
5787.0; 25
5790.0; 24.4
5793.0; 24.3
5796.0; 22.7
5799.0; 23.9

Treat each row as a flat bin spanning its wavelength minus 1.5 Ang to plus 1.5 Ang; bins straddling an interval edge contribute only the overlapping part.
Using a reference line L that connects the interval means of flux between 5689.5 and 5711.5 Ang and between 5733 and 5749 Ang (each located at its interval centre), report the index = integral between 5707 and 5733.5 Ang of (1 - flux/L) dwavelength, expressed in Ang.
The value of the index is 0.8 Ang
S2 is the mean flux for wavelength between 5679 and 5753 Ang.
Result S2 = 26.9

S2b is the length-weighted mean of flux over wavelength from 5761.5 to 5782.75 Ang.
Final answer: 27.1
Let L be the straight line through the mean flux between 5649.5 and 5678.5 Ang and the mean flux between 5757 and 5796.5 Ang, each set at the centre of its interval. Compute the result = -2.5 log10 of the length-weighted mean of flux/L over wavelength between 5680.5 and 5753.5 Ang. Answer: -0.019 mag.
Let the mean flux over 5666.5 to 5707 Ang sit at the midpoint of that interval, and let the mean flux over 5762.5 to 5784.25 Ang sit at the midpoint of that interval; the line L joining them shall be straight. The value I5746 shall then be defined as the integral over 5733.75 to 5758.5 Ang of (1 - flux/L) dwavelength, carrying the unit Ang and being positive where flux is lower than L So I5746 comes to 1.0 Ang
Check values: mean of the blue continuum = 27.8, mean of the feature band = 26.2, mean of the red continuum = 27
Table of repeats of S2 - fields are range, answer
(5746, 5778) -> 26.9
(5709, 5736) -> 26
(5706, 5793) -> 26.2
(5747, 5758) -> 26.7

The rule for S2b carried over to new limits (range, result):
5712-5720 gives 24.8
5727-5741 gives 25.9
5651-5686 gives 27.2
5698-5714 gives 27.4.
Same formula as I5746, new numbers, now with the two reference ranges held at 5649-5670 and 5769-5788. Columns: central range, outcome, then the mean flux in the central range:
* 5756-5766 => 0.2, 25.9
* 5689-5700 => -0.5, 27.8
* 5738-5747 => 0.2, 26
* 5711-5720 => 0.6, 24.9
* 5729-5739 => 0.3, 25.9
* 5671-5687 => -0.8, 28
